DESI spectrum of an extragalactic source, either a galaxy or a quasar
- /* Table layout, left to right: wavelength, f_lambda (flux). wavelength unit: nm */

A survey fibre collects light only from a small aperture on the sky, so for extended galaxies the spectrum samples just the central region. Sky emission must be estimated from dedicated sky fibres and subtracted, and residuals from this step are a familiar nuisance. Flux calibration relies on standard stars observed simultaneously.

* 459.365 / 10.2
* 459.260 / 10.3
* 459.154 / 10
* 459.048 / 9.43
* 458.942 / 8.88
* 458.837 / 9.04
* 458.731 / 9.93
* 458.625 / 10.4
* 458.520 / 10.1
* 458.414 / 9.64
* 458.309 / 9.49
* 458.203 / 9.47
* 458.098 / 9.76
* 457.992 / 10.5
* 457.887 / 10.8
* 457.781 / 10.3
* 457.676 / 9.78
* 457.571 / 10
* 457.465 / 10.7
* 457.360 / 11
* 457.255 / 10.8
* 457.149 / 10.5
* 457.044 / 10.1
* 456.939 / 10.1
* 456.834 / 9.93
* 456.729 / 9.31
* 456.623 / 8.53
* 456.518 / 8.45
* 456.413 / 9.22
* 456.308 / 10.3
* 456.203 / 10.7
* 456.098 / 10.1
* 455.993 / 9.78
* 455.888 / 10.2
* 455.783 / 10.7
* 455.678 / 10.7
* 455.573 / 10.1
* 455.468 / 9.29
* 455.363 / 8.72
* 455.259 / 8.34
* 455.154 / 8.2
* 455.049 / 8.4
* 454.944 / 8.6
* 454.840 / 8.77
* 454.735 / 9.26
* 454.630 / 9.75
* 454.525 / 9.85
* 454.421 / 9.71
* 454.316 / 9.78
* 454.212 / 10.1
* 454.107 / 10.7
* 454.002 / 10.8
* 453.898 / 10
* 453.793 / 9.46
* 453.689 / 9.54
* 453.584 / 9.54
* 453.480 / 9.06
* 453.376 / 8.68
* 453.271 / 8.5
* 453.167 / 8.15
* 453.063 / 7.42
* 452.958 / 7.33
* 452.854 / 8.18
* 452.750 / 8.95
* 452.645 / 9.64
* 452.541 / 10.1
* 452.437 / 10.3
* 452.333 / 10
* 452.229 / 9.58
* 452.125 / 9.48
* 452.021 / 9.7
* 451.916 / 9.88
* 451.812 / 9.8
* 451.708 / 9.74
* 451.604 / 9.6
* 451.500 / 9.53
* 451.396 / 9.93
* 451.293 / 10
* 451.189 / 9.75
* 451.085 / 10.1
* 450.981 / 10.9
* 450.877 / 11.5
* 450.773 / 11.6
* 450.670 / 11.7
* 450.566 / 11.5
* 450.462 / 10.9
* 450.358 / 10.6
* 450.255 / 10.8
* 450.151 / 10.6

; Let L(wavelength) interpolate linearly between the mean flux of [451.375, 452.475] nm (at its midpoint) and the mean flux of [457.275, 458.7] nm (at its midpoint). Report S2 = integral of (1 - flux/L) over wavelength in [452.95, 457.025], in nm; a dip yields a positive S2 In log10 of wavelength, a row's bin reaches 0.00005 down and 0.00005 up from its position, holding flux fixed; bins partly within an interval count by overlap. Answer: 0.23 nm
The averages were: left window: 9.76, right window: 10.2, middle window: 9.42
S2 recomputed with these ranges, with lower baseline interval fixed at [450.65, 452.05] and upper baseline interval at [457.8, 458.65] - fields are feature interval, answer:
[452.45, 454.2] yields 0.172 nm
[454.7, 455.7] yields 0.112 nm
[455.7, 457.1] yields 0.036 nm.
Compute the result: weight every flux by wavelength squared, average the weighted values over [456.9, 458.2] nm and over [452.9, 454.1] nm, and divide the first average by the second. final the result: 1.17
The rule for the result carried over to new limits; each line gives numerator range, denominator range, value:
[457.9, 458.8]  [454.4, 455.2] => 1.12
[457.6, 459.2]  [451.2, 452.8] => 1.04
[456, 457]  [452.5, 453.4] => 1.15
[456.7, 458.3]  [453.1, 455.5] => 1.12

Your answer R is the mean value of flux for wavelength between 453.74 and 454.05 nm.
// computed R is 10.1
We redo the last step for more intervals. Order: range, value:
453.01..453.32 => 8.02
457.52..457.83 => 10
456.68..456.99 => 9.8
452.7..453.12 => 7.97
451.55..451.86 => 9.71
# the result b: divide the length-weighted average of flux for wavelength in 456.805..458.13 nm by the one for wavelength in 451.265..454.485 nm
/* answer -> 1.09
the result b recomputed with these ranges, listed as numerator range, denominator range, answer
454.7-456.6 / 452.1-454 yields 1.03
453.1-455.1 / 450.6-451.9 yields 0.91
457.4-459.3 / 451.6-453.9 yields 1.08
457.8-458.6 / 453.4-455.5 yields 1.06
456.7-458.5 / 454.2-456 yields 1.07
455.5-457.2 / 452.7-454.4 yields 1.08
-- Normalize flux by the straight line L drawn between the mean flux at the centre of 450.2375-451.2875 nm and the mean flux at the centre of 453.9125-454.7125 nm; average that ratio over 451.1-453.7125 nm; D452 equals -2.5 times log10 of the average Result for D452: 0.13 mag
